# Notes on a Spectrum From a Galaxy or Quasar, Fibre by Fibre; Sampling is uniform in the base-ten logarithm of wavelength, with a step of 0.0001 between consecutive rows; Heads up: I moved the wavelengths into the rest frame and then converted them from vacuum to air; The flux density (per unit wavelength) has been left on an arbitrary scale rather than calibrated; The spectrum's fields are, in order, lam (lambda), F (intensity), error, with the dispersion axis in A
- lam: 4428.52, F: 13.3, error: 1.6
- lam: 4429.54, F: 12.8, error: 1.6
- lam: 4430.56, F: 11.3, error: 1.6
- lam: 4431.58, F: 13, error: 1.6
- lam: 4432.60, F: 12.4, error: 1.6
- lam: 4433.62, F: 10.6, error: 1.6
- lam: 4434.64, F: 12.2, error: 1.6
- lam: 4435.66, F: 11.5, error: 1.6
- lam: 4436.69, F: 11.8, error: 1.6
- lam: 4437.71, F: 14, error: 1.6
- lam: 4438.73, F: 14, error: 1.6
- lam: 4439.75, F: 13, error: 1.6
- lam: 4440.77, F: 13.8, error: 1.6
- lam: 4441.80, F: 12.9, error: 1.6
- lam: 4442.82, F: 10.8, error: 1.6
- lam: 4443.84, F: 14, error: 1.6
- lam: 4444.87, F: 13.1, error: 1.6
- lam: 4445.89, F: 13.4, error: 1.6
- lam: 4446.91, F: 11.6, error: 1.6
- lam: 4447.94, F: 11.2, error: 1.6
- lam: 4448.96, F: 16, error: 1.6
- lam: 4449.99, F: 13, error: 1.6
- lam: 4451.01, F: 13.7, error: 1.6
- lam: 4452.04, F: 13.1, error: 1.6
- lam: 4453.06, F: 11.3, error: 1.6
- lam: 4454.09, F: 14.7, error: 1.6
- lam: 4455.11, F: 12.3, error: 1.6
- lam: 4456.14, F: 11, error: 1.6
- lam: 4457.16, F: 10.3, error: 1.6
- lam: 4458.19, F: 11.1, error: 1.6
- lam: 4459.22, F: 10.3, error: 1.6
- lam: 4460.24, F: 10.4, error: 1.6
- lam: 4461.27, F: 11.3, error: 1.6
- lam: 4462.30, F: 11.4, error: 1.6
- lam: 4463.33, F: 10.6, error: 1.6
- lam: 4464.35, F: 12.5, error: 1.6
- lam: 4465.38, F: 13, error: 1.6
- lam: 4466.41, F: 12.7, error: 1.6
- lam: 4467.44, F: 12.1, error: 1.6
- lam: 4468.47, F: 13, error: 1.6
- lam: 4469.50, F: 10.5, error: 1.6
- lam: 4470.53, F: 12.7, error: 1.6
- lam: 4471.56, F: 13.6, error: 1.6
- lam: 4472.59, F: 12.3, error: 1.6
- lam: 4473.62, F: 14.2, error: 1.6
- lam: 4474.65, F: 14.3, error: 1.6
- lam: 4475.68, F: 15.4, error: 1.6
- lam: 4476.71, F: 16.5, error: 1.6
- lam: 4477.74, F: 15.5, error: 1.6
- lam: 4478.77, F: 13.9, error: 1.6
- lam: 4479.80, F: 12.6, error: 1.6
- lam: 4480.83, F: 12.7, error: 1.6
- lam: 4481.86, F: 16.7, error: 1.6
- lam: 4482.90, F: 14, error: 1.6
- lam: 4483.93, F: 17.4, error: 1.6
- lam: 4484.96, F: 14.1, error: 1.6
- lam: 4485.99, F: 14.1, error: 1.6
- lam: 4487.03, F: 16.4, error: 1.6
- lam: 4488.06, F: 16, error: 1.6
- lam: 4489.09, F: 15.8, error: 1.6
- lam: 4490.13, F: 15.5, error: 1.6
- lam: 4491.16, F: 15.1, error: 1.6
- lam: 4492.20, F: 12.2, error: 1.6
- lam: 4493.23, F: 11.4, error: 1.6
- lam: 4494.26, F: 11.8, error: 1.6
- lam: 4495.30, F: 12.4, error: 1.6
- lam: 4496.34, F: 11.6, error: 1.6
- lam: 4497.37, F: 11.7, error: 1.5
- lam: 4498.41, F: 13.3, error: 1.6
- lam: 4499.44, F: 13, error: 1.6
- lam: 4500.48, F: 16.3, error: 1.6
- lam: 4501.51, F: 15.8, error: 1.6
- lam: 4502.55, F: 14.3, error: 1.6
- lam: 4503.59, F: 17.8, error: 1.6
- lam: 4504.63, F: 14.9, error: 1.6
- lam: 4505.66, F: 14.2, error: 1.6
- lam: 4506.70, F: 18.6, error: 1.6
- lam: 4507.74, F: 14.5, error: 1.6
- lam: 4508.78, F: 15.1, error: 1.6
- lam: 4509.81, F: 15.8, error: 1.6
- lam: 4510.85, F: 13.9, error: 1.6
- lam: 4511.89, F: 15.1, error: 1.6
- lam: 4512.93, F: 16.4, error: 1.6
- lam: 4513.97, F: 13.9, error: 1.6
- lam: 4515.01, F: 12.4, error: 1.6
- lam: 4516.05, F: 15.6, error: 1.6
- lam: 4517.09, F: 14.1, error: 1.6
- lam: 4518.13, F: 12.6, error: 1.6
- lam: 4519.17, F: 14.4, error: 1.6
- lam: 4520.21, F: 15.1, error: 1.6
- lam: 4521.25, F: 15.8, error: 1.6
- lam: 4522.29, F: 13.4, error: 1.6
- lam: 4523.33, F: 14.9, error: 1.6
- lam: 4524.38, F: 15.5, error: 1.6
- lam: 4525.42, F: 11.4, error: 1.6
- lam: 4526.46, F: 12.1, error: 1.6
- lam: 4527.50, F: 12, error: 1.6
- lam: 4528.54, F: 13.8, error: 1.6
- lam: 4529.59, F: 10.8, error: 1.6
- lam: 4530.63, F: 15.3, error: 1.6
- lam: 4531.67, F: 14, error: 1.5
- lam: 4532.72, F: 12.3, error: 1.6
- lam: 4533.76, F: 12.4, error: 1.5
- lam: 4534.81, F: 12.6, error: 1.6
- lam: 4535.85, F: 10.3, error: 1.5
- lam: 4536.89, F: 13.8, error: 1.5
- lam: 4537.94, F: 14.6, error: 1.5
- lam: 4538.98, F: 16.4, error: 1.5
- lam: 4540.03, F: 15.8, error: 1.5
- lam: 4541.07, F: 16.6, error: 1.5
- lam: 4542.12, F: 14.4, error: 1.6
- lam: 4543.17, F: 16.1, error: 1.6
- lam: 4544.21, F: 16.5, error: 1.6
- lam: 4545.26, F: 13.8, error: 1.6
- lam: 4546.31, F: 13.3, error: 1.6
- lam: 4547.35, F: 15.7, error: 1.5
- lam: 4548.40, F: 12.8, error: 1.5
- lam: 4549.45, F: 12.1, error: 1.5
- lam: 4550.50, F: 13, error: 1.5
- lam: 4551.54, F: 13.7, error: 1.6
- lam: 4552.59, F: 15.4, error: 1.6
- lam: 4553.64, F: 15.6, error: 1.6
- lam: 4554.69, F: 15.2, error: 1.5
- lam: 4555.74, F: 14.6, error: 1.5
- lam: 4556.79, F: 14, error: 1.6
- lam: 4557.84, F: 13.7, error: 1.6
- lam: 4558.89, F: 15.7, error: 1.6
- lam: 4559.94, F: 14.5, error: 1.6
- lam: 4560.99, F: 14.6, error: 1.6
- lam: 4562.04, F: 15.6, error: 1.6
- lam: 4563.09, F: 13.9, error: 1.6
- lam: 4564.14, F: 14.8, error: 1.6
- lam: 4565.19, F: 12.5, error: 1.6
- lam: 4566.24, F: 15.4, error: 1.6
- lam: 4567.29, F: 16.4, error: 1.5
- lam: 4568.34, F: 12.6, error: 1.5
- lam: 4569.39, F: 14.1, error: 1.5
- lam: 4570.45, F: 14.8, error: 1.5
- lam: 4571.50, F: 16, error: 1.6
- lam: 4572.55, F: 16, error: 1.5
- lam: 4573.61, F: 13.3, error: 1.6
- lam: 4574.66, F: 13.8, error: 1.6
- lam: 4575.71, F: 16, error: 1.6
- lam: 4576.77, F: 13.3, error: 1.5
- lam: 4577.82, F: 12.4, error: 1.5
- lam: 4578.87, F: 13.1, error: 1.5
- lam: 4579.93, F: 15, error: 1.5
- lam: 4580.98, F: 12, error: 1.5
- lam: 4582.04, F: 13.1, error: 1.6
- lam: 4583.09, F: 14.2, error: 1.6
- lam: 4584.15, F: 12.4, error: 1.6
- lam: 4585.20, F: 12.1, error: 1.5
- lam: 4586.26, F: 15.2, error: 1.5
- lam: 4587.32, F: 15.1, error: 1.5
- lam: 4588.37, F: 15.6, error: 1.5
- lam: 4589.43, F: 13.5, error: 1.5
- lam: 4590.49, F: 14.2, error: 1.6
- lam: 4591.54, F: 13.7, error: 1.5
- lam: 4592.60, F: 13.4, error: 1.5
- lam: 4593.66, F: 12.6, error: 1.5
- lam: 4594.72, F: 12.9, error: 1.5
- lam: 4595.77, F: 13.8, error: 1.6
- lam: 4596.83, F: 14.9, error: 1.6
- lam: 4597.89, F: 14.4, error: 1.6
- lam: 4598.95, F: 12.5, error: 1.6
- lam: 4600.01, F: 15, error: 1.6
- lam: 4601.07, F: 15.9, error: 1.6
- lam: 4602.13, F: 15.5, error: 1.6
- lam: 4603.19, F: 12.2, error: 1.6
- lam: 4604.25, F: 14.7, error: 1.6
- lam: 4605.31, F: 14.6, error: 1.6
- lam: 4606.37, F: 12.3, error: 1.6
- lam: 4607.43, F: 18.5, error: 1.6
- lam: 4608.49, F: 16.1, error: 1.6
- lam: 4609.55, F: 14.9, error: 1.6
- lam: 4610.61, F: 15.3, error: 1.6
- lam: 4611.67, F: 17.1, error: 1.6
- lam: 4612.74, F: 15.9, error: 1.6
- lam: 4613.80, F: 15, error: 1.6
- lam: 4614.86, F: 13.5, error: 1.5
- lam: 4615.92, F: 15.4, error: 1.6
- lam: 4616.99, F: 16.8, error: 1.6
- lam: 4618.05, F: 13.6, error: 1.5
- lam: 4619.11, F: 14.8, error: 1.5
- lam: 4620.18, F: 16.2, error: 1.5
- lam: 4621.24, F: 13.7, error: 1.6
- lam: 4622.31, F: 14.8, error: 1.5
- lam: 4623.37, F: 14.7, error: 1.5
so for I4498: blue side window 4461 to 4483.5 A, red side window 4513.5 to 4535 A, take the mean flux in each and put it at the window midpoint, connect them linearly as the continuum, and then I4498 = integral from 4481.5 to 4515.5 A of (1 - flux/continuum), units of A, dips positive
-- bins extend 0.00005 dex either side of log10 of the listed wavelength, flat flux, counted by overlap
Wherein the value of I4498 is -2.9 A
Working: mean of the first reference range 13.3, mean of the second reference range 13.6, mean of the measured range 14.6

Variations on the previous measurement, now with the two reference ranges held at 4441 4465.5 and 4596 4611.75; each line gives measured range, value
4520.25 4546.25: -0.6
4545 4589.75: 0.0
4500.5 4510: -1.9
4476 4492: -2.9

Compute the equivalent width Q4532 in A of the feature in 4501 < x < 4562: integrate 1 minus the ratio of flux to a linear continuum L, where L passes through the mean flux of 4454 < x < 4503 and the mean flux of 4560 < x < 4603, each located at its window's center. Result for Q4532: -2.83 A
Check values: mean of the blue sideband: 13.3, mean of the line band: 14.4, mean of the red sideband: 14.1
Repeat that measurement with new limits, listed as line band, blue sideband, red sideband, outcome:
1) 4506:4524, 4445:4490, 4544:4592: -1.4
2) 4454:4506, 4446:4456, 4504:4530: 0.3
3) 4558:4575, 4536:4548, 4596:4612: 0.4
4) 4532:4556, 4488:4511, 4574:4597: -0.3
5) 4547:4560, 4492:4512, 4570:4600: -0.2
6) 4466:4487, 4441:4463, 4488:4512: -1.0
